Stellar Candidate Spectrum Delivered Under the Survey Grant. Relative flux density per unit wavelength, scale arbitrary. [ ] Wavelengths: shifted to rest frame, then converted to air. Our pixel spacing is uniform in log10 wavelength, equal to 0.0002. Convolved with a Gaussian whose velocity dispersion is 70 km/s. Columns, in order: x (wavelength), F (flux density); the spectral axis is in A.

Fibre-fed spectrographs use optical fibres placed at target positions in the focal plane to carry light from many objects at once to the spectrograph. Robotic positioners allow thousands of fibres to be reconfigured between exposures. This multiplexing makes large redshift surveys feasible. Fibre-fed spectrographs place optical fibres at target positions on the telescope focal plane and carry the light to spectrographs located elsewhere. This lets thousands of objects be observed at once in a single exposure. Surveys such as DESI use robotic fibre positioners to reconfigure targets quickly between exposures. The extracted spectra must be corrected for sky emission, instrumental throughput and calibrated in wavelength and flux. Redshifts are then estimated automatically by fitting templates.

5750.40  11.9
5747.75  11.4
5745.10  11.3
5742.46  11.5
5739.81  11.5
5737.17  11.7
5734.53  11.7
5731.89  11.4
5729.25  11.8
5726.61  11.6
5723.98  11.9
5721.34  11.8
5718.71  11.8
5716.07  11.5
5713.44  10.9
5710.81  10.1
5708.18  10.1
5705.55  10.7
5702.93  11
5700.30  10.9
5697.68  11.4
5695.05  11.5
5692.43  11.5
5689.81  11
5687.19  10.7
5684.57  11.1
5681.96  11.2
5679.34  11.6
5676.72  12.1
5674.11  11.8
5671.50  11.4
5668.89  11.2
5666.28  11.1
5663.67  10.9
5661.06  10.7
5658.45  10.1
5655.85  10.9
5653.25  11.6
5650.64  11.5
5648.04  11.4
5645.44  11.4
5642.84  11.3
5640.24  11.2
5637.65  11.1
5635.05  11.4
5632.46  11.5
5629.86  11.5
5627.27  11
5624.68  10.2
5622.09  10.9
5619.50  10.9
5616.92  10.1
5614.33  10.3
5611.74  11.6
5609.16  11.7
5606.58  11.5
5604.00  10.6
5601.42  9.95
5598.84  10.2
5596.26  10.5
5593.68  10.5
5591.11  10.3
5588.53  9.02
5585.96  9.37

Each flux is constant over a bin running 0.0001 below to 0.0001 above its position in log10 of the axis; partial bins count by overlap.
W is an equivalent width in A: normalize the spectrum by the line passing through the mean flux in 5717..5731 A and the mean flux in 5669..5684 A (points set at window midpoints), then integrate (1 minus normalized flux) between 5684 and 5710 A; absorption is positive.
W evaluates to 1.5 A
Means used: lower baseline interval 11.6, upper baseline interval 11.8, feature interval 11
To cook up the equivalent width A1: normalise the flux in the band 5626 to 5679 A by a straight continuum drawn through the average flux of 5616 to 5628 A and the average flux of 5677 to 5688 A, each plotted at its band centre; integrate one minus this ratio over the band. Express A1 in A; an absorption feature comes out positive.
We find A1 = -1.6 A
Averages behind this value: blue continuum 10.6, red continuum 11.3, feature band 11.3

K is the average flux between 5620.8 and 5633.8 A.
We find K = 11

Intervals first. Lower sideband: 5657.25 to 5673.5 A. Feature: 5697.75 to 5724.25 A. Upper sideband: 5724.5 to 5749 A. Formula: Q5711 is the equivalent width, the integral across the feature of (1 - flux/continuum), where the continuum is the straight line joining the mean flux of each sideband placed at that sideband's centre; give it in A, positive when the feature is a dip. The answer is 0.66 A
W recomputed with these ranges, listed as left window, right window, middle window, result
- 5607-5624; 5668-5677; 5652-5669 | 0.82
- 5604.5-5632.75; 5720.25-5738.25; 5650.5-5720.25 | 1.82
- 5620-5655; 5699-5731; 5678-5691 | 0.08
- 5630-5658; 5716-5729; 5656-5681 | 0.53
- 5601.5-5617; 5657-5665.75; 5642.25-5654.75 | -0.86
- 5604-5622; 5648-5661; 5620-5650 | -0.45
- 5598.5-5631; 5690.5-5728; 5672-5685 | -0.60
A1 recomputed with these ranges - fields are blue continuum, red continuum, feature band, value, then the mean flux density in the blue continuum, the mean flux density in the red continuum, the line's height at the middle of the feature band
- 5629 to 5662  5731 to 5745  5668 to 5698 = -0.1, 11.2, 11.5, 11.3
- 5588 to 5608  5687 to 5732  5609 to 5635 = -1.0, 10.4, 11.2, 10.6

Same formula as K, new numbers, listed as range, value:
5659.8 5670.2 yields 11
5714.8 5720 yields 11.6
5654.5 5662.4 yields 10.6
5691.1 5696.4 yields 11.5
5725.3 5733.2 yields 11.6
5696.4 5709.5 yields 10.8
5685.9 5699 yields 11.2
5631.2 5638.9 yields 11.3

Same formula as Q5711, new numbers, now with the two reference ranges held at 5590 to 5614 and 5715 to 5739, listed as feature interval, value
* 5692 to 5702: 0.1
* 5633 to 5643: -0.2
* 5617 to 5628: 0.2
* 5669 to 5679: -0.3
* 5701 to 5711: 0.9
